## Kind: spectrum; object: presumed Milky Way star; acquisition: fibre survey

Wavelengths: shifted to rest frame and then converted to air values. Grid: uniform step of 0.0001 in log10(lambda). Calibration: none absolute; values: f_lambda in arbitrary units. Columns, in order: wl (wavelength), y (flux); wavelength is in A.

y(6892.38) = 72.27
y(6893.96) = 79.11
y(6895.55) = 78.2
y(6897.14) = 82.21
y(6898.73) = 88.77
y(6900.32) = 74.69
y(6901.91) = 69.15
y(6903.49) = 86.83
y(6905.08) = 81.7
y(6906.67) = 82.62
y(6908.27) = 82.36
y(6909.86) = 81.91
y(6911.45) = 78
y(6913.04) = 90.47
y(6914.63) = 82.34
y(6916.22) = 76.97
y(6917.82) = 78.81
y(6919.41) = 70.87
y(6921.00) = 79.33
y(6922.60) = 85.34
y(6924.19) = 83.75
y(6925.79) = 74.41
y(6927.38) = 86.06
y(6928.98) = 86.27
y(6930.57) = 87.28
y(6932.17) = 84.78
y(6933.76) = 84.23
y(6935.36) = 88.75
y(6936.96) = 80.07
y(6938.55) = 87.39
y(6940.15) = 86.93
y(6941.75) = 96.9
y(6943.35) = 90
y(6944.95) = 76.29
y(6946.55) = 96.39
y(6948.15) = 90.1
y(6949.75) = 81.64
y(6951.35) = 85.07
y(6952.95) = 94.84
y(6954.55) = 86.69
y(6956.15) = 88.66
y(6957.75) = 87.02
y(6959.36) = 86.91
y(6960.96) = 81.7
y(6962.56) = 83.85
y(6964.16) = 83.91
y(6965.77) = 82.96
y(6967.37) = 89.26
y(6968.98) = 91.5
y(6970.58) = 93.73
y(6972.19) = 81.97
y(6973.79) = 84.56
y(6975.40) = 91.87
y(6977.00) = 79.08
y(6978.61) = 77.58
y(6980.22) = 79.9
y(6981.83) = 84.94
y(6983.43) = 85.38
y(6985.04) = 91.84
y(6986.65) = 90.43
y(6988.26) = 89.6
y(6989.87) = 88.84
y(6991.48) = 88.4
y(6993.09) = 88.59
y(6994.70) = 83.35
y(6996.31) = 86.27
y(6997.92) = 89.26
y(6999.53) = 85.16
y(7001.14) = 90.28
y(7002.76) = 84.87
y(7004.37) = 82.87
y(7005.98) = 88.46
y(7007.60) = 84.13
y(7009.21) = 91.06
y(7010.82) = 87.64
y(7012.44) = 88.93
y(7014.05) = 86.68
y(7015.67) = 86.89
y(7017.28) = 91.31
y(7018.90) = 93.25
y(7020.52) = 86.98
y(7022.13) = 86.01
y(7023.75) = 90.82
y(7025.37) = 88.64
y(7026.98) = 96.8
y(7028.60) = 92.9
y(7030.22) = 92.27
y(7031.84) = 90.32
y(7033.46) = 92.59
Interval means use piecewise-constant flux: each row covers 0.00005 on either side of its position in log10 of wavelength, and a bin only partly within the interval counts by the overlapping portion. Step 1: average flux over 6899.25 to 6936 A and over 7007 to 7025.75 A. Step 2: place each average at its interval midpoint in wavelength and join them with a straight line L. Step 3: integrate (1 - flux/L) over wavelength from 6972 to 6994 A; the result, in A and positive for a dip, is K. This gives 0.1 A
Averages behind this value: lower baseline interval 81.6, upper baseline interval 88.6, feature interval 86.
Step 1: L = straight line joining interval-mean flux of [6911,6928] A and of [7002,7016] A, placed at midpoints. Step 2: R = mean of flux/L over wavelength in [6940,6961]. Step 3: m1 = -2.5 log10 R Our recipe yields -0.067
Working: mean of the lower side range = 80.6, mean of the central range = 88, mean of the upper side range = 86.9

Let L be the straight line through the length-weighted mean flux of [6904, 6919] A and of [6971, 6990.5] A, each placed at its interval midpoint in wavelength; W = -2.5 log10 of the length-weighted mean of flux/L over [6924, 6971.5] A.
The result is -0.04 mag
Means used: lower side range 81.5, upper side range 85.6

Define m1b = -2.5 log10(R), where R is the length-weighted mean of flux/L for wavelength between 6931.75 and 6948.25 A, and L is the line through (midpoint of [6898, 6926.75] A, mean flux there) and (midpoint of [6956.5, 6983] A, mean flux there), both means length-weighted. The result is -0.06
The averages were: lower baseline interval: 80.5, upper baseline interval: 85.1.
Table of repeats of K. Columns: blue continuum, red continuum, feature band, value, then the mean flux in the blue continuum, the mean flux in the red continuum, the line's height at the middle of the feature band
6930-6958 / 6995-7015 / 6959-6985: 0.6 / 87.4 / 87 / 87.2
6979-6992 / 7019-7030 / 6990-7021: 0.4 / 87.1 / 90.7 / 88.9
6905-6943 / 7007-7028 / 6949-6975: -0.3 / 83.3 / 89.3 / 85.8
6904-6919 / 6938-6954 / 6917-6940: 0.6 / 81.5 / 88.5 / 84.9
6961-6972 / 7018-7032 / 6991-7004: 0.3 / 86.8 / 90.9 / 89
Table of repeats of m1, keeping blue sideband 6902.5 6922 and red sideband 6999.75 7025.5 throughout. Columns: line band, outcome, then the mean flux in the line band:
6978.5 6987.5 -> 0.00 mag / 85.6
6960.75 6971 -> -0.03 mag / 86.8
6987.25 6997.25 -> -0.01 mag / 87.6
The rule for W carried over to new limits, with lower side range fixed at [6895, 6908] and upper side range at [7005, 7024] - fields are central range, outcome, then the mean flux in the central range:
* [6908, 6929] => 0.01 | 81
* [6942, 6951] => -0.05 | 87.4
